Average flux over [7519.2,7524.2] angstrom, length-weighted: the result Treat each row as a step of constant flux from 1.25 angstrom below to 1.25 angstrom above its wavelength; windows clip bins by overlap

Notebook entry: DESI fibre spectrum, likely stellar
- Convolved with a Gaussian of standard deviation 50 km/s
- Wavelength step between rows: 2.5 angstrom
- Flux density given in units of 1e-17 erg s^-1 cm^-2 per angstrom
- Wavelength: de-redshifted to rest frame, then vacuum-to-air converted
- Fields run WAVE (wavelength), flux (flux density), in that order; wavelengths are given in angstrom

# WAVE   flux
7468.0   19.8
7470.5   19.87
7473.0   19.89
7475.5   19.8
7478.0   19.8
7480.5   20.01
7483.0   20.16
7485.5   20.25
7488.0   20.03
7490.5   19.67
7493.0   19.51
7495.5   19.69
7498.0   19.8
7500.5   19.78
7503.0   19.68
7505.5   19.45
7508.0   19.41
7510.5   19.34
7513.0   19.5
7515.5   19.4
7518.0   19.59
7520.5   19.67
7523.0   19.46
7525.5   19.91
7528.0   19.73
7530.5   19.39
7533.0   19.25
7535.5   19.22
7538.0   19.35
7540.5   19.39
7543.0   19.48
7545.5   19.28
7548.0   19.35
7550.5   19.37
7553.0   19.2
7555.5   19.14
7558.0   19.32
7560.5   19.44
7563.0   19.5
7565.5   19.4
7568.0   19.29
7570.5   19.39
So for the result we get 19.6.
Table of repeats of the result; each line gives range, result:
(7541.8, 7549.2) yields 19.4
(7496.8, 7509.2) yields 19.6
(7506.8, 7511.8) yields 19.4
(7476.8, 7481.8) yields 19.9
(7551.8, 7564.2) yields 19.3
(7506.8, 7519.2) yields 19.4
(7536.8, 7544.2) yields 19.4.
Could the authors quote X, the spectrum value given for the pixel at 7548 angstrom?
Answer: 19.35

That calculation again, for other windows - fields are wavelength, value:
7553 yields 19.2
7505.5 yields 19.45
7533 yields 19.25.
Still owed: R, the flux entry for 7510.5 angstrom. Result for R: 19.34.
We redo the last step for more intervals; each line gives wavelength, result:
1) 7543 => 19.48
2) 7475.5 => 19.8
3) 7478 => 19.8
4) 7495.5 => 19.69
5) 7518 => 19.59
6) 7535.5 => 19.22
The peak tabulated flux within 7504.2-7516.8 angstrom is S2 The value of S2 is 19.5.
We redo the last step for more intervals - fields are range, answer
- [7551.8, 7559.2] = 19.32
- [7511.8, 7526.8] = 19.91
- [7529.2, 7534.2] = 19.39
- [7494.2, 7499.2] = 19.8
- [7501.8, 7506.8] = 19.68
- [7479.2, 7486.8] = 20.25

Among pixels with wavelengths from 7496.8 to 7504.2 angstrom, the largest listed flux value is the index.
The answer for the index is 19.8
